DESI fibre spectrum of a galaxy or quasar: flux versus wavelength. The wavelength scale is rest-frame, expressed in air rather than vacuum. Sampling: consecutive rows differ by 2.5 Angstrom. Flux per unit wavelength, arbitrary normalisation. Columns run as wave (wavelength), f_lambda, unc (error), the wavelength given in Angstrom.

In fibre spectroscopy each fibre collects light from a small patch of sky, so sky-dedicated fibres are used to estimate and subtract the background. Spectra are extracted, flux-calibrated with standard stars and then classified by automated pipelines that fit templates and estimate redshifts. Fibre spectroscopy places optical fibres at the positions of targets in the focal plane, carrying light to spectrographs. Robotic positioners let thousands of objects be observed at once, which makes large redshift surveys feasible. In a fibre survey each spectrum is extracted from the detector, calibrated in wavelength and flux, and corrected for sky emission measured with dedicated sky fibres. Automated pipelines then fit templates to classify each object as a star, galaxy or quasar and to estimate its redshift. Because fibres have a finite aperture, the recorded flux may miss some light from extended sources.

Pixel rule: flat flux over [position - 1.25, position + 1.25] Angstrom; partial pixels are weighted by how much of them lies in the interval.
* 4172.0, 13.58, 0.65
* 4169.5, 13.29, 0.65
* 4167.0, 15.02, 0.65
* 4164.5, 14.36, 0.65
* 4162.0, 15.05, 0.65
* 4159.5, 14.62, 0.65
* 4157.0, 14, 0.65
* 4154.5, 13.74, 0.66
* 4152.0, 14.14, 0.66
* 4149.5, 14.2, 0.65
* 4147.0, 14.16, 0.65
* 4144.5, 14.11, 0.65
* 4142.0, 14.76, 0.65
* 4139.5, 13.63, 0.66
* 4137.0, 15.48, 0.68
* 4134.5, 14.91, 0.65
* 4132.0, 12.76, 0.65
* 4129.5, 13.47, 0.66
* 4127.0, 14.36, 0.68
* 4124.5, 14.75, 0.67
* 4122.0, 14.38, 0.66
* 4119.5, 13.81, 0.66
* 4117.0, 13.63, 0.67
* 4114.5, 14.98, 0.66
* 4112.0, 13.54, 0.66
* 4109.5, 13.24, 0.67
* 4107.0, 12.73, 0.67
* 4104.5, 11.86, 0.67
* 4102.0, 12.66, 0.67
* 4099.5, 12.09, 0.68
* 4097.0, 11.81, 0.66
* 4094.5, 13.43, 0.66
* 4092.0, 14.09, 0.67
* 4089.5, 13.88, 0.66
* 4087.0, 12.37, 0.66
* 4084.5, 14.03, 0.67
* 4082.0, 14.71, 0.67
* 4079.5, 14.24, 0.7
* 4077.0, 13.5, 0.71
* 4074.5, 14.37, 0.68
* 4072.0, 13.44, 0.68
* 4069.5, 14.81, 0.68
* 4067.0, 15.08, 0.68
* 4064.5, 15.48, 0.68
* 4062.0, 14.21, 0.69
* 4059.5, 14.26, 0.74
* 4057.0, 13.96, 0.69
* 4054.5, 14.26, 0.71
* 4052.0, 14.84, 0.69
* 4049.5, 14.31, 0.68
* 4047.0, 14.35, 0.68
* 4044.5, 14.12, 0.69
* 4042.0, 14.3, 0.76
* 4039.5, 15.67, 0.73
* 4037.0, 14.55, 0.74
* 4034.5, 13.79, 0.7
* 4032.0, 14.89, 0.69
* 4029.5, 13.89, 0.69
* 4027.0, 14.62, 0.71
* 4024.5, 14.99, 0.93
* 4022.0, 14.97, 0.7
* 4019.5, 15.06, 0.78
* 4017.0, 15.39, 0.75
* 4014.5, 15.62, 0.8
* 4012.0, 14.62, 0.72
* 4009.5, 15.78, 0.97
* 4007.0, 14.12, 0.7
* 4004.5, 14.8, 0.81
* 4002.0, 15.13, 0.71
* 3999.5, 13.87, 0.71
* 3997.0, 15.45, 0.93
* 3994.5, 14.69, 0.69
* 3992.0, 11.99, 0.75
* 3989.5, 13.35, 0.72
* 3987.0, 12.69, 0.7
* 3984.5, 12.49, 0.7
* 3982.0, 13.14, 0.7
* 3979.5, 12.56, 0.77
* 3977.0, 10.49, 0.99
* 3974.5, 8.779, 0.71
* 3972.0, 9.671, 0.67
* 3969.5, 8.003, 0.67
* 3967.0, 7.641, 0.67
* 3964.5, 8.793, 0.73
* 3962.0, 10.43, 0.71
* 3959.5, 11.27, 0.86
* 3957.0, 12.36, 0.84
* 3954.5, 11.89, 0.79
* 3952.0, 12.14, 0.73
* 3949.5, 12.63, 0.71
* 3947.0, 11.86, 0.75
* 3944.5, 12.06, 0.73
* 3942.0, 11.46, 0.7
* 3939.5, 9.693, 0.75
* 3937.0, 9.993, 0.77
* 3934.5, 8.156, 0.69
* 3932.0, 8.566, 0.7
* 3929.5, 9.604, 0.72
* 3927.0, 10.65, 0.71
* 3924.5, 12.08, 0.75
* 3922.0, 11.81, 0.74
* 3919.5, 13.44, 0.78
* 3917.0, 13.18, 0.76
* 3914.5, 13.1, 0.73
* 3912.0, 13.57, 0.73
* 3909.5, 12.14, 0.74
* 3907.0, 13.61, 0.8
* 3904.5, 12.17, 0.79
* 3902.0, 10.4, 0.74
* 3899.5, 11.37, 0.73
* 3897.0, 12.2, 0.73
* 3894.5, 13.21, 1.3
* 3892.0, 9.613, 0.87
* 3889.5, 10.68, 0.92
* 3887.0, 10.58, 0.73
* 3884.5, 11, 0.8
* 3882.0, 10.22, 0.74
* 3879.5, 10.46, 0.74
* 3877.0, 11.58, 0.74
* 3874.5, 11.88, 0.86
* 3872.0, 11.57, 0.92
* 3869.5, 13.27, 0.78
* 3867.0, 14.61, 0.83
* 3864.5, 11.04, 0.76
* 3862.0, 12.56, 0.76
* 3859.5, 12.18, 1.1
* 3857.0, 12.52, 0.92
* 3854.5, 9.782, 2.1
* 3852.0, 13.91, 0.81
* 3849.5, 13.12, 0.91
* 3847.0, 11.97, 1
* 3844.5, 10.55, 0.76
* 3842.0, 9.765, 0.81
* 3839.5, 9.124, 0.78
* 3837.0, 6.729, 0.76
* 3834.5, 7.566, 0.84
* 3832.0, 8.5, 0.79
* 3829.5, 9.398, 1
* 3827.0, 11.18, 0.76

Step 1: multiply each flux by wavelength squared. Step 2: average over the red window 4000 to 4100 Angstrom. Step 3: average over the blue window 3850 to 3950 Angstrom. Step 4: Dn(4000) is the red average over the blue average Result 1.3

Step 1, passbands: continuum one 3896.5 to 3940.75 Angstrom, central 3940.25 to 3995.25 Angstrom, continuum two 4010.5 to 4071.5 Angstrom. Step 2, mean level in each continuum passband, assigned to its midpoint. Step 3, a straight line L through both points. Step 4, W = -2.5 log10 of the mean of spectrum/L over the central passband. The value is 0.12 mag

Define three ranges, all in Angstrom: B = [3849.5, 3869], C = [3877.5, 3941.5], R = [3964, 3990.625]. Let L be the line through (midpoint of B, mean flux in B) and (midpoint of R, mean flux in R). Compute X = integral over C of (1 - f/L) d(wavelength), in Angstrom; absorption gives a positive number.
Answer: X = 2.5 Angstrom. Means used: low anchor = 12.5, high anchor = 10.7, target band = 11.3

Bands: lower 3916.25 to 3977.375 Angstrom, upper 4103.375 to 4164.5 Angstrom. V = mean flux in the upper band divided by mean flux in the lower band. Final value 1.32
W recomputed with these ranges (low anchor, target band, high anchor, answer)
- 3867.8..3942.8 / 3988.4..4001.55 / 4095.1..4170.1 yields -0.131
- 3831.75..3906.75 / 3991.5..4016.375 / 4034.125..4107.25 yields -0.132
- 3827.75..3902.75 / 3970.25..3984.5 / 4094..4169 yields 0.119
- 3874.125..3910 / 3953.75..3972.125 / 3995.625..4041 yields 0.312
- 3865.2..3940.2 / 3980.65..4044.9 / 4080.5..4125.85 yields -0.146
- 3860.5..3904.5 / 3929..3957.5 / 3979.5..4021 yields 0.191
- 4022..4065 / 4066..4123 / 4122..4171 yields 0.061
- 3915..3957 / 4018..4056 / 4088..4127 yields -0.164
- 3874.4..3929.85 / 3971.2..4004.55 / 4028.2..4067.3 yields 0.050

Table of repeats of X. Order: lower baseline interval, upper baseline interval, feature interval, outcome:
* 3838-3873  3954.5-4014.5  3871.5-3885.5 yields 1.0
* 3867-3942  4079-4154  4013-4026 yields -2.6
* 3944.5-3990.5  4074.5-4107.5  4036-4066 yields -4.7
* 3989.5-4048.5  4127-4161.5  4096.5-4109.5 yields 1.8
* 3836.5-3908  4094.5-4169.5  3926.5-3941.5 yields 3.2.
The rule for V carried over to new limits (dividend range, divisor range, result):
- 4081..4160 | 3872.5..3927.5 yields 1.17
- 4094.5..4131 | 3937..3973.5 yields 1.25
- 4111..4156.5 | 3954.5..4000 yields 1.23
